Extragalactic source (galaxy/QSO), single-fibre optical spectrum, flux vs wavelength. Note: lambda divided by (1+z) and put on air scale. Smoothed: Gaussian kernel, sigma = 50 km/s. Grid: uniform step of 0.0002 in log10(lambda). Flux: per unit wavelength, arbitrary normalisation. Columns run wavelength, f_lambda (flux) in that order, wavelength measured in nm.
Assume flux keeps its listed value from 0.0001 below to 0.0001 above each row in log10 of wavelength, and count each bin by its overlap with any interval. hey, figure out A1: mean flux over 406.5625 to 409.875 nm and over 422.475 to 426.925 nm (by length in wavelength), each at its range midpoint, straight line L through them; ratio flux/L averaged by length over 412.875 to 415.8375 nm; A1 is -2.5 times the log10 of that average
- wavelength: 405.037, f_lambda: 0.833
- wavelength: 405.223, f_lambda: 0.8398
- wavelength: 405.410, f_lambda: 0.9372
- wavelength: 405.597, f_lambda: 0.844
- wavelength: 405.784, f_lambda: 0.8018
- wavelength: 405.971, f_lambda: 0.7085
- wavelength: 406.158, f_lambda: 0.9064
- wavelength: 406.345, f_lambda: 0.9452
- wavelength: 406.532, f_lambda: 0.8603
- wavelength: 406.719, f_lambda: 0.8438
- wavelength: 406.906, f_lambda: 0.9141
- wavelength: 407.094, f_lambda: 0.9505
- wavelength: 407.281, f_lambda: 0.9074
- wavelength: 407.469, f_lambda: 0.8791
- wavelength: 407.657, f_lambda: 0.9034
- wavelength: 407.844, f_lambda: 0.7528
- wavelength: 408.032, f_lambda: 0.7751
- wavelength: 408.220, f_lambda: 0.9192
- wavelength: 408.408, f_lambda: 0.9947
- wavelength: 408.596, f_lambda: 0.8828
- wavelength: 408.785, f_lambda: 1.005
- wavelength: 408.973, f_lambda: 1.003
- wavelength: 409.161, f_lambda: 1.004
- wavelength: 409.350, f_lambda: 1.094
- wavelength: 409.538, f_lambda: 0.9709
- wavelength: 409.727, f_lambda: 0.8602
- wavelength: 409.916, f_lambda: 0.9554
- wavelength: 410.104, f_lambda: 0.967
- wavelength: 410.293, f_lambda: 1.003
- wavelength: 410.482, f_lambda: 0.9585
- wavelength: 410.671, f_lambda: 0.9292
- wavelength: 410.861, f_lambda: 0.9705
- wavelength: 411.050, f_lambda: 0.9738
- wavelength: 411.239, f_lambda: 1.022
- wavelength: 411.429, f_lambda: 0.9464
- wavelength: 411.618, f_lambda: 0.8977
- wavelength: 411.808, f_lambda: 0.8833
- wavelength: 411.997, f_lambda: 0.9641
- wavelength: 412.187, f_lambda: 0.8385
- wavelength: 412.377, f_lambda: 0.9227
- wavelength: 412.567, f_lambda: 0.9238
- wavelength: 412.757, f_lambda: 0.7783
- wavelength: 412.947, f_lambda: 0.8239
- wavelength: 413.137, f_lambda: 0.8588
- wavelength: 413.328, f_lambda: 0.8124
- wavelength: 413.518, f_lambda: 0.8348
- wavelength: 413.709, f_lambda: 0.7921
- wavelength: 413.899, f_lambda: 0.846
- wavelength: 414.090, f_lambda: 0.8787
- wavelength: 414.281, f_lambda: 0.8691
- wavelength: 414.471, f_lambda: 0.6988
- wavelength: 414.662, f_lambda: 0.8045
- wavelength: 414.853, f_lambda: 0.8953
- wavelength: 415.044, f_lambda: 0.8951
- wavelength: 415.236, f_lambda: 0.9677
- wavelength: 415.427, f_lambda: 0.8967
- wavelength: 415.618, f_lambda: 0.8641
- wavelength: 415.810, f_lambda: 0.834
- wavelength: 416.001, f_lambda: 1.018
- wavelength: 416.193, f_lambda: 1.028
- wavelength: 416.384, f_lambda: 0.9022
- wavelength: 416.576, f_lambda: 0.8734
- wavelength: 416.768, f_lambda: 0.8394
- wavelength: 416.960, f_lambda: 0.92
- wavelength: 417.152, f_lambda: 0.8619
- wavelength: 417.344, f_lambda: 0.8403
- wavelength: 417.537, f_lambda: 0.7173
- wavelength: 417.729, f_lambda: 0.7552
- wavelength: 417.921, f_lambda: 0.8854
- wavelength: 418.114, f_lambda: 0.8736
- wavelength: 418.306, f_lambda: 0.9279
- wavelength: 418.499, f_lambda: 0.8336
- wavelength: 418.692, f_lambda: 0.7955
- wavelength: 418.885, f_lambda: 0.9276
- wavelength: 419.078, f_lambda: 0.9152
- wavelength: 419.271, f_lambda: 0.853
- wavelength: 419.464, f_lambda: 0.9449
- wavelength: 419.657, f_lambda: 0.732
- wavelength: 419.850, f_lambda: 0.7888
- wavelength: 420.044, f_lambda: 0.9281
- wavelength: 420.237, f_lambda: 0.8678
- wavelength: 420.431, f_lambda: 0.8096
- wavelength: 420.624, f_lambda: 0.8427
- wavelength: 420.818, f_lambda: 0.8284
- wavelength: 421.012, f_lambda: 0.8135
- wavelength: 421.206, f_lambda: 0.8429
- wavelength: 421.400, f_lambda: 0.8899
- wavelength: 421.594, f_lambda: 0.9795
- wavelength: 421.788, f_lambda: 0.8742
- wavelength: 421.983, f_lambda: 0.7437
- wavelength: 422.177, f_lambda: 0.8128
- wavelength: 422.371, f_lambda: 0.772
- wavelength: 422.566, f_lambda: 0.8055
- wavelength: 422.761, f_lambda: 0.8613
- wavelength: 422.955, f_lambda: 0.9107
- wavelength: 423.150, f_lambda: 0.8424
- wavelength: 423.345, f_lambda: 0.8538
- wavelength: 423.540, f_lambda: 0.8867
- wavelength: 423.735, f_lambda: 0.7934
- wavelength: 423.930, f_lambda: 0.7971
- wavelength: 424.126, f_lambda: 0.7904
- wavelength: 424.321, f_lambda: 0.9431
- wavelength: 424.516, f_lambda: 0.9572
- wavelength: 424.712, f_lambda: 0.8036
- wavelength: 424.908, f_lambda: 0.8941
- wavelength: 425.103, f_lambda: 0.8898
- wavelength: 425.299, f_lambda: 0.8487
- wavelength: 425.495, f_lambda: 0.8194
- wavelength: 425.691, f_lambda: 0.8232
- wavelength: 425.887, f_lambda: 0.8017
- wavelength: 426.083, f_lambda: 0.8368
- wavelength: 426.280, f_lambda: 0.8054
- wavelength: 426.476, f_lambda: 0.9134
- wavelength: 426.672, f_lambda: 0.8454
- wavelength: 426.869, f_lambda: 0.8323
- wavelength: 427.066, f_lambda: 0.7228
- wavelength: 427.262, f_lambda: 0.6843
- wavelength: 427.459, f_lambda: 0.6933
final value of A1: 0.06 mag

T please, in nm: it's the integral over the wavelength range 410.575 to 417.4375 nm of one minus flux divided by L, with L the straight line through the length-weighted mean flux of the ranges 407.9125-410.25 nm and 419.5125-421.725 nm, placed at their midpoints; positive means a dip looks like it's 0.17 nm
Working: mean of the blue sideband 0.952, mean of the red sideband 0.85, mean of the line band 0.886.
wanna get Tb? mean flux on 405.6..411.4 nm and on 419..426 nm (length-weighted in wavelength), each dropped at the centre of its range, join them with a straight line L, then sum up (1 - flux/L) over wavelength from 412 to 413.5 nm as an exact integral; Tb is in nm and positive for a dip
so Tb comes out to 0.07 nm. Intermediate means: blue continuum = 0.921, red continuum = 0.849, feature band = 0.857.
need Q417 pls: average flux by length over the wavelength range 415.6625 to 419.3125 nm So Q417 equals 0.874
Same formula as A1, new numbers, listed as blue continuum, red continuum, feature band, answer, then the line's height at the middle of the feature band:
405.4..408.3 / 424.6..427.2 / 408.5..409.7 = -0.149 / 0.86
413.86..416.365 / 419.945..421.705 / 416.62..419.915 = 0.034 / 0.875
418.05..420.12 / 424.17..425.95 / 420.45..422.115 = 0.019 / 0.864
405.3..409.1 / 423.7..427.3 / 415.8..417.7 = -0.026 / 0.86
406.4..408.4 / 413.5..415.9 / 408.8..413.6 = -0.078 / 0.865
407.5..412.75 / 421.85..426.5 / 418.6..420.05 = 0.021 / 0.873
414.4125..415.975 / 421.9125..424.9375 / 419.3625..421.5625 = 0.003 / 0.851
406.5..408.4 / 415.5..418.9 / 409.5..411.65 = -0.096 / 0.875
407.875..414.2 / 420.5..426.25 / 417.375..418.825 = 0.059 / 0.876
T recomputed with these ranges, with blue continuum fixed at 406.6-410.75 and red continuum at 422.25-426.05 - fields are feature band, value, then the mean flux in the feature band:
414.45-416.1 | 0.02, 0.883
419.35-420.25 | 0.02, 0.851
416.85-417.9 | 0.07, 0.824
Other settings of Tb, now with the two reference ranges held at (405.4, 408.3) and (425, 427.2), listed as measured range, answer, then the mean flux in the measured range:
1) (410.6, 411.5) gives -0.12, 0.969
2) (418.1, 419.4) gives -0.05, 0.877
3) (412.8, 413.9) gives 0.04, 0.824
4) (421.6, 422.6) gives 0.02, 0.817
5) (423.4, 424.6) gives -0.04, 0.86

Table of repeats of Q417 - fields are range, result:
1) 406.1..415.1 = 0.902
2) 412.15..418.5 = 0.863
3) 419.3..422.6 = 0.841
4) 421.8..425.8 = 0.843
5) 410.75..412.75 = 0.927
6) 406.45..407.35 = 0.896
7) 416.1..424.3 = 0.852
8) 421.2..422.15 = 0.864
